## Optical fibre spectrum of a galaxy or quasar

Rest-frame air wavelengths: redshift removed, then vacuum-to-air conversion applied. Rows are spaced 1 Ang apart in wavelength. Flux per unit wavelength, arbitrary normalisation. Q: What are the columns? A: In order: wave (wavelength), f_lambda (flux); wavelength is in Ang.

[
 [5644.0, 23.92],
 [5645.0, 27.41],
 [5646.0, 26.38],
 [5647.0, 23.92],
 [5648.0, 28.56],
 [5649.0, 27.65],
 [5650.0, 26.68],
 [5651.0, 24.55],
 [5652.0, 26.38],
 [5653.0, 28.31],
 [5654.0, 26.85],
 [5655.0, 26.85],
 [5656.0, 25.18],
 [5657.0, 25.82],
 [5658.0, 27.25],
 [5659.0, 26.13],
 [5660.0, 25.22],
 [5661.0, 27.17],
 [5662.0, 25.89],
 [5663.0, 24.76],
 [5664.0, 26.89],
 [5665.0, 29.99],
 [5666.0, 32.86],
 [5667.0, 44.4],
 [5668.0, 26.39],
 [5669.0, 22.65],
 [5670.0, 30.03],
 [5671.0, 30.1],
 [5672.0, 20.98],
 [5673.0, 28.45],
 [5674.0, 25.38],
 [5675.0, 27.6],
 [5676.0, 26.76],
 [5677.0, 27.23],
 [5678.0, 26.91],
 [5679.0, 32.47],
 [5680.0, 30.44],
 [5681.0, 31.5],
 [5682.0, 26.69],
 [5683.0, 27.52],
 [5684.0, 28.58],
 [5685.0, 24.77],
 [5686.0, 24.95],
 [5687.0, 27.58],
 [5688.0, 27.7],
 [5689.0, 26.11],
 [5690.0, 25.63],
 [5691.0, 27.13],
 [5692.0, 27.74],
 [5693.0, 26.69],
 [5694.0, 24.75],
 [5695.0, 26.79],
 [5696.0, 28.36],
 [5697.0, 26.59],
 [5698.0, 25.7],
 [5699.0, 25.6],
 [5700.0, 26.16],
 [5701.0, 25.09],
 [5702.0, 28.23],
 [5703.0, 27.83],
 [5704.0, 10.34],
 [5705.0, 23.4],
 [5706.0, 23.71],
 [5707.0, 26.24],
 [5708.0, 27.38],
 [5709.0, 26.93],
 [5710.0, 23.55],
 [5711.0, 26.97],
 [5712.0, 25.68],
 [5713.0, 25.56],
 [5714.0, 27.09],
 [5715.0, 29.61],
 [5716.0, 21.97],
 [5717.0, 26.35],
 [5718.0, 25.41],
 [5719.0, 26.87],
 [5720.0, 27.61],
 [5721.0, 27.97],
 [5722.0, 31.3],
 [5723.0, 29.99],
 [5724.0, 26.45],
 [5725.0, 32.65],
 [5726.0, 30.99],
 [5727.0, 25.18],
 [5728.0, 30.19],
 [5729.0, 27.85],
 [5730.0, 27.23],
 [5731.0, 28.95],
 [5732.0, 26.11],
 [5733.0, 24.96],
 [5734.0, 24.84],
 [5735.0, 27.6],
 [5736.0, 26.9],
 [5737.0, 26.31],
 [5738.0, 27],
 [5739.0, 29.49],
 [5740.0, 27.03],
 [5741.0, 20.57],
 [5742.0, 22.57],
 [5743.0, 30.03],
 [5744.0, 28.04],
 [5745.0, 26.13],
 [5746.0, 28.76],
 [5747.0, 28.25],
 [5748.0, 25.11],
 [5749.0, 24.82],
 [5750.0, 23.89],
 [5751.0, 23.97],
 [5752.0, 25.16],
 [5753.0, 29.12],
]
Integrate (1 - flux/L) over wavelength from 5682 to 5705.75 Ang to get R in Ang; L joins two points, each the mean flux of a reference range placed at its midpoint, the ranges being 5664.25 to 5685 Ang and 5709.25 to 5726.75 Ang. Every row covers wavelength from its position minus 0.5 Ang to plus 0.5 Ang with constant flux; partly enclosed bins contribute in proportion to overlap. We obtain 2.0 Ang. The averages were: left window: 28.7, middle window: 25.8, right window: 27.4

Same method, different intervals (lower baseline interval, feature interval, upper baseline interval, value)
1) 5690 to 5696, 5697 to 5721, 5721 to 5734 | 1.8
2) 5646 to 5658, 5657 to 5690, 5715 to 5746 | -1.4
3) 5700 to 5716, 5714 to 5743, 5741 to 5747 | -1.4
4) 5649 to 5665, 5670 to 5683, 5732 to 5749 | -0.8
